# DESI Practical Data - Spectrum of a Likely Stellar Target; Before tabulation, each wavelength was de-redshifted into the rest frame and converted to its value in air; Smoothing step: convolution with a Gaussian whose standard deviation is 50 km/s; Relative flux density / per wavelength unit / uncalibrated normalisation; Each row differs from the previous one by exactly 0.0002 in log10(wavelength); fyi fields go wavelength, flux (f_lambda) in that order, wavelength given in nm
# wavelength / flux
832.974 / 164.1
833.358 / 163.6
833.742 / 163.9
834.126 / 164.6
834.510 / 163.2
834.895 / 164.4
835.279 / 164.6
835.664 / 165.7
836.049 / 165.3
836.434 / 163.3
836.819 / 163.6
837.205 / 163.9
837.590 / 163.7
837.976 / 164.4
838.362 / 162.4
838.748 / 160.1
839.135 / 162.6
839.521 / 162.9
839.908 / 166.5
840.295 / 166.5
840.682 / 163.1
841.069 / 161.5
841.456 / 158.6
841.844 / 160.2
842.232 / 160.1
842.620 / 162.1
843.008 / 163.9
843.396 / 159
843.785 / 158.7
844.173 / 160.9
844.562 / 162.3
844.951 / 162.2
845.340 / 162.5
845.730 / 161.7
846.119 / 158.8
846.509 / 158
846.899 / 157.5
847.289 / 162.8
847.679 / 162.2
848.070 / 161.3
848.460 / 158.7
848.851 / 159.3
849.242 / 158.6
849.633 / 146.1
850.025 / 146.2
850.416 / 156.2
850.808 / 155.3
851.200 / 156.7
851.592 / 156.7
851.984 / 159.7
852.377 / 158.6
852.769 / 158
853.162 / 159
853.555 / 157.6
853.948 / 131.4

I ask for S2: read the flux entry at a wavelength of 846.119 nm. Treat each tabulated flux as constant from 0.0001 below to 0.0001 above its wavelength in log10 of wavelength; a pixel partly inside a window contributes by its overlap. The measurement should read 158.8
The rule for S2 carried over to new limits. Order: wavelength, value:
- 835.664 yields 165.7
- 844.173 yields 160.9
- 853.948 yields 131.4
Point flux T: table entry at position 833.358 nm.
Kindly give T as 163.6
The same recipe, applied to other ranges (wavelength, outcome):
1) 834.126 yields 164.6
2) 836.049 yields 165.3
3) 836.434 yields 163.3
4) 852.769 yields 158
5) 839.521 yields 162.9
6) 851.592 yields 156.7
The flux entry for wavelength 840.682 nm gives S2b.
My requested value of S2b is 163.1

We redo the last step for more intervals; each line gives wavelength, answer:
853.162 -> 159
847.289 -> 162.8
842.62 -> 162.1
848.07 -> 161.3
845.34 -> 162.5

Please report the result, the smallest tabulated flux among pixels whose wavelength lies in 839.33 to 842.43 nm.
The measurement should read 158.6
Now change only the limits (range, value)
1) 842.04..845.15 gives 158.7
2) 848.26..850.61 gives 146.1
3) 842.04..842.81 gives 160.1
